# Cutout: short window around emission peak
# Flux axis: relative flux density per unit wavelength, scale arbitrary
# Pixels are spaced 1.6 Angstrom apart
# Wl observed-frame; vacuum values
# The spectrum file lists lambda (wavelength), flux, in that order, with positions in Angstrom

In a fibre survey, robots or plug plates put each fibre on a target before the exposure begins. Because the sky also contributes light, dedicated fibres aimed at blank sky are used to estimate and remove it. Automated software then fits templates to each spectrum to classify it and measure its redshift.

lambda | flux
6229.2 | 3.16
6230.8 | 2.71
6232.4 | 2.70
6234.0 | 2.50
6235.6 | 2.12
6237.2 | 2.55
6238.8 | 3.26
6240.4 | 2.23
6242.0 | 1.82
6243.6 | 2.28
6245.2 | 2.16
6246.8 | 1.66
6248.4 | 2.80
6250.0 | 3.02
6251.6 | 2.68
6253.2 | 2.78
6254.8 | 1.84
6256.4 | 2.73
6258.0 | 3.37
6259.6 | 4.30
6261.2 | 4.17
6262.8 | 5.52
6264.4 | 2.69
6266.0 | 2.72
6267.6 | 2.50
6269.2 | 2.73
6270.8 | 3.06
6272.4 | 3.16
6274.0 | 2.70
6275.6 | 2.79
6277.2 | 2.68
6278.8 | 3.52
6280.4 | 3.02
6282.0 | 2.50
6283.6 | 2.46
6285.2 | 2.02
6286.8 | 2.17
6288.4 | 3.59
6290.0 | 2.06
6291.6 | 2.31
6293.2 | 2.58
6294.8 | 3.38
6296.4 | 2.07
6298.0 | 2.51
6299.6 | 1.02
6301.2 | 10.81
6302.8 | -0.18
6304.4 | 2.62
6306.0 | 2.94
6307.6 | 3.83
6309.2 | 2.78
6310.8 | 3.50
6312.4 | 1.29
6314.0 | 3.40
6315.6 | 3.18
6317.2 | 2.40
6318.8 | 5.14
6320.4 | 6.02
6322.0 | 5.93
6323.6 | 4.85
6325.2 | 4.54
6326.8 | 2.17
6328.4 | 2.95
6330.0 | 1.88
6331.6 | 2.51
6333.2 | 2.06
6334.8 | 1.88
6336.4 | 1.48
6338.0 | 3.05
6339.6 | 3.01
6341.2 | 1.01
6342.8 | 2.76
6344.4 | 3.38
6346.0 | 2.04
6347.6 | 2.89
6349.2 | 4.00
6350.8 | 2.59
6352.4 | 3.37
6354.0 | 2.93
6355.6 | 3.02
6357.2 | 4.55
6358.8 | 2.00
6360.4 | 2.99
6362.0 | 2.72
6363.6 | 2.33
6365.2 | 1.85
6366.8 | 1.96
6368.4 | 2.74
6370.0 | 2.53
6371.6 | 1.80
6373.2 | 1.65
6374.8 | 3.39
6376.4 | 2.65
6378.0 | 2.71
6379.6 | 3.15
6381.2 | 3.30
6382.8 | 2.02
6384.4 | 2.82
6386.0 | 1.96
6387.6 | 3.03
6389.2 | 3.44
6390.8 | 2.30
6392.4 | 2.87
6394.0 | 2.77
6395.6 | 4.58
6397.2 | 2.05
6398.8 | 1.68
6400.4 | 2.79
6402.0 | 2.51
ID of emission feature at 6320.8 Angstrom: [O III]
